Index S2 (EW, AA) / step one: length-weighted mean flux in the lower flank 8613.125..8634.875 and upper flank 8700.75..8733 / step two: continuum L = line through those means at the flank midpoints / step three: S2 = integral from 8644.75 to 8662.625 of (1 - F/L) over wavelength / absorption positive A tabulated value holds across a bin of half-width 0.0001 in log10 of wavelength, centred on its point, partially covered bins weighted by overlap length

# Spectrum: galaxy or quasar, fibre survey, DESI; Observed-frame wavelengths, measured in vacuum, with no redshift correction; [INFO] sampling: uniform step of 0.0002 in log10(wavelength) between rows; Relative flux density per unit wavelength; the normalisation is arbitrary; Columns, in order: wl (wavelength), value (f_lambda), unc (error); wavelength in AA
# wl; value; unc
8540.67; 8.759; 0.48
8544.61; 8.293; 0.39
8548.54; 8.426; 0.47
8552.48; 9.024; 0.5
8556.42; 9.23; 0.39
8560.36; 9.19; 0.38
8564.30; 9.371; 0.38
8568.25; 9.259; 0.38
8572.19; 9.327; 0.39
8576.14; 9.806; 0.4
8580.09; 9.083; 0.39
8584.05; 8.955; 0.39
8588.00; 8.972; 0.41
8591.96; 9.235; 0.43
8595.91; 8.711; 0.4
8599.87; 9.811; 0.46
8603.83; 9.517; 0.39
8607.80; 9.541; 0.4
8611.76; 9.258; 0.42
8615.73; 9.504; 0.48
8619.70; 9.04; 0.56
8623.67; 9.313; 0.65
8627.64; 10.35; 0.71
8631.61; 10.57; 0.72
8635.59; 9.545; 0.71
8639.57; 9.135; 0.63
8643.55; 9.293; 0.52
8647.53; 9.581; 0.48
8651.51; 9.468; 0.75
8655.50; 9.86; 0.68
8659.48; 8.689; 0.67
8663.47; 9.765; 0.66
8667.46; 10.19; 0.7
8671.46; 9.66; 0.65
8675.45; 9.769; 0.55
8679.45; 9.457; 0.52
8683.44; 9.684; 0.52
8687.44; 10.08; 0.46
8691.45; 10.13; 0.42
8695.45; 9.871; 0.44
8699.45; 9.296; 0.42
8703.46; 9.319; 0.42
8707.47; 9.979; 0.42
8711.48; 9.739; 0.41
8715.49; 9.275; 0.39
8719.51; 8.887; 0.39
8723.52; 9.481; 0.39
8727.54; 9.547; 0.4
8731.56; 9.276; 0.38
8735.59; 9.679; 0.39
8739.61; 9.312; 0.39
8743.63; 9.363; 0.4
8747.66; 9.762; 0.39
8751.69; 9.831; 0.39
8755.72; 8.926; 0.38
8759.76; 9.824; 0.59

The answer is 0.4 AA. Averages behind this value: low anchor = 9.73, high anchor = 9.44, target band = 9.42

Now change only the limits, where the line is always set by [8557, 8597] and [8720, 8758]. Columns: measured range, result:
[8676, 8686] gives -0.29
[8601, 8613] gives -0.30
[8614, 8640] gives -1.09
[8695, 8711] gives -0.36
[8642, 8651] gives -0.14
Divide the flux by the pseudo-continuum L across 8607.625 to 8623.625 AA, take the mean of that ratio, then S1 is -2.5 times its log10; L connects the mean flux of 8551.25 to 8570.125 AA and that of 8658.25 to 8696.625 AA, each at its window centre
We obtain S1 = 0.02 mag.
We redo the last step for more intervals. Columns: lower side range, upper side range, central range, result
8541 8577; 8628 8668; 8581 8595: 0.03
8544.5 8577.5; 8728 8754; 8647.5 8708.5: -0.03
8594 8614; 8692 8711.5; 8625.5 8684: -0.02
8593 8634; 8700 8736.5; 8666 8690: -0.04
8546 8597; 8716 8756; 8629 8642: -0.06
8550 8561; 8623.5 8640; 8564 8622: 0.02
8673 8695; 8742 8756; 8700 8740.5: 0.02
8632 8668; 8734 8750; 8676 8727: -0.01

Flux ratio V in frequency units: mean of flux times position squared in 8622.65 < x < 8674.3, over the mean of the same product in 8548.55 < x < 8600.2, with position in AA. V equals 1.1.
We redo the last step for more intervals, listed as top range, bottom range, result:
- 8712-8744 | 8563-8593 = 1.05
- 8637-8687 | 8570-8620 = 1.04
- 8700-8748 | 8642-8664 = 1.02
